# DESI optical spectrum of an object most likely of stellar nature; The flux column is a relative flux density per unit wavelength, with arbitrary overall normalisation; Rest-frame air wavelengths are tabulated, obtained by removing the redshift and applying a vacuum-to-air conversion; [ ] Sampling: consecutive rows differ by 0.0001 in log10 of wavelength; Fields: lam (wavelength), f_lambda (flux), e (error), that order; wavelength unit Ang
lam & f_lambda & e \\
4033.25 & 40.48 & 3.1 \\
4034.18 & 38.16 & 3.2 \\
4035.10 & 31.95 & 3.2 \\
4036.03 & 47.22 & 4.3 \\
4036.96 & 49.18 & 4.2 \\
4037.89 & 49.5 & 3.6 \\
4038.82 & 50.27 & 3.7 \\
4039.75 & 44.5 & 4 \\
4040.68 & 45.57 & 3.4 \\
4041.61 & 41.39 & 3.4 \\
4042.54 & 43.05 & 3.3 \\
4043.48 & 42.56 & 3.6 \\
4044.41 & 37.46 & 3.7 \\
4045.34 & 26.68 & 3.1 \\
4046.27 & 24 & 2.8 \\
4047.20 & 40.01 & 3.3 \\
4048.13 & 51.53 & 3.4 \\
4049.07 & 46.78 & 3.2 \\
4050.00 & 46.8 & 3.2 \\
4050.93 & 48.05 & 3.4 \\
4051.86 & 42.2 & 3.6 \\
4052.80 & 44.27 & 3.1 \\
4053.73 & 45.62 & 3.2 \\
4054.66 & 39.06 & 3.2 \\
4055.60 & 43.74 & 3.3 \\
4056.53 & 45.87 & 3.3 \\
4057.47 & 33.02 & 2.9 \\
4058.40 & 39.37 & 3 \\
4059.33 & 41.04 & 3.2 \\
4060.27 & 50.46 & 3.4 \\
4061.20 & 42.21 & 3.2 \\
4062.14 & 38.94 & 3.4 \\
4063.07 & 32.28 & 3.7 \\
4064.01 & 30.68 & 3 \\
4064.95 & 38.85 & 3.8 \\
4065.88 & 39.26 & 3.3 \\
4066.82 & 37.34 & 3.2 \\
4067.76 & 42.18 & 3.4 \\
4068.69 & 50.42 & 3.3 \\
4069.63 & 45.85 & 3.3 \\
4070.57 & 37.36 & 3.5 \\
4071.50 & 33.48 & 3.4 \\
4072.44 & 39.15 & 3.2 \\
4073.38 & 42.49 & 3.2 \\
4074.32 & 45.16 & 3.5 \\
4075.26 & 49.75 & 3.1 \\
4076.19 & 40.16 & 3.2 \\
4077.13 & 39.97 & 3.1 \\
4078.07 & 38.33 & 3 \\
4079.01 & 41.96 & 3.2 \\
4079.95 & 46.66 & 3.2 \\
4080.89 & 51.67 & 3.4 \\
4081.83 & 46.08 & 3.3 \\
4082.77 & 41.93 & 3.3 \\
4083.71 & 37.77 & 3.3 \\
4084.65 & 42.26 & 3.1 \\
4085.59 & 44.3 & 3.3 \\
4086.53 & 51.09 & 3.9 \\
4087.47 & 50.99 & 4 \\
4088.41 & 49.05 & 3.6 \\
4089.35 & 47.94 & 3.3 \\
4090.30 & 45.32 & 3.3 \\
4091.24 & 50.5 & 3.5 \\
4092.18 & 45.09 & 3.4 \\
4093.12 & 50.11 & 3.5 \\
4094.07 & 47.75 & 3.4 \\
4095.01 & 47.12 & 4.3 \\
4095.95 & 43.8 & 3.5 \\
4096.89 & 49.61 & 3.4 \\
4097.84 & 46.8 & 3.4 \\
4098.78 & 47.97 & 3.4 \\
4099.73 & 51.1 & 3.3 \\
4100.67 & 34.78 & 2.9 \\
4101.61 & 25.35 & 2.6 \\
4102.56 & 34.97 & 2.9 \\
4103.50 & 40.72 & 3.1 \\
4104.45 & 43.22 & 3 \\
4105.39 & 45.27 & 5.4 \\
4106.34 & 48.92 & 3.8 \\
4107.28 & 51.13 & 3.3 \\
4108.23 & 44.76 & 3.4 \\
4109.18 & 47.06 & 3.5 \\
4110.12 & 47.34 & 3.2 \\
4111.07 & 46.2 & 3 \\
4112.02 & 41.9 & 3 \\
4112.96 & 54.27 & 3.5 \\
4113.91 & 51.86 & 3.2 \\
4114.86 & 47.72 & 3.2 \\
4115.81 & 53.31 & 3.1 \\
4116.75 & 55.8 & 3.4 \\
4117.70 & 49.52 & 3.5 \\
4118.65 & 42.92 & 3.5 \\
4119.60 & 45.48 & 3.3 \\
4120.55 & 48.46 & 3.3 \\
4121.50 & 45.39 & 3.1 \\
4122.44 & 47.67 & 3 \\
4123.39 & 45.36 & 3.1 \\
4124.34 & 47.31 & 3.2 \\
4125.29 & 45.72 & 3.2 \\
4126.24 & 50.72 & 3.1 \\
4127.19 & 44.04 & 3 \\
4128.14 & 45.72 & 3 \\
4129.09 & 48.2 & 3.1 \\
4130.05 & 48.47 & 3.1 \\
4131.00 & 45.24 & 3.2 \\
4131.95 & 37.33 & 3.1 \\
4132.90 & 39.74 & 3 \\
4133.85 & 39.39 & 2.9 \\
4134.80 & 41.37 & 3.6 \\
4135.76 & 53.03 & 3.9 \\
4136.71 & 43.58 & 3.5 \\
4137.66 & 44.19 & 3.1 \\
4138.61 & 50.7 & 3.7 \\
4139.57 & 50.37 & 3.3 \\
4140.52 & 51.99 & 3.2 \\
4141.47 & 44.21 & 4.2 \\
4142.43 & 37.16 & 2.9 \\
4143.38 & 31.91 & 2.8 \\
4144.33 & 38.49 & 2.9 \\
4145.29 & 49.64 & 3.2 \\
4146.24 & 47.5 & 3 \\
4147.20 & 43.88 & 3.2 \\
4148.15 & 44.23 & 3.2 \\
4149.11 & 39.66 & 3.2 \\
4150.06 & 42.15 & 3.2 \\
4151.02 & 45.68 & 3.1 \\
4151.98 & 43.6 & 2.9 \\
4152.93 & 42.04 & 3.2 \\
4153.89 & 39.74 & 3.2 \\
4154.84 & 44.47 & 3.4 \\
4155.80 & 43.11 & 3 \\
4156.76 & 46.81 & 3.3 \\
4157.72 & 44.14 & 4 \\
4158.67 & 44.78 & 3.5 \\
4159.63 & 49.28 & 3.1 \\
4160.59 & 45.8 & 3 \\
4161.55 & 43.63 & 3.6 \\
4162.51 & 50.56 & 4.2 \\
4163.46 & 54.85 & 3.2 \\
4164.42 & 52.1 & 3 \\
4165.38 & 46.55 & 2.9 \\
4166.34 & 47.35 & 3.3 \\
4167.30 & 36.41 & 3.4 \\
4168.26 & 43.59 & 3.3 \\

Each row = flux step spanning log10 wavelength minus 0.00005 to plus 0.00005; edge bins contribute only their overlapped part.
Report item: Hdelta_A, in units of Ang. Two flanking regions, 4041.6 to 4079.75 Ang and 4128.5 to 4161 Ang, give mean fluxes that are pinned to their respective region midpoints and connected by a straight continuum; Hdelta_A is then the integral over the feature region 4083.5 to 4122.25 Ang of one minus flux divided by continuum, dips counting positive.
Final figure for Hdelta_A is -3.4 Ang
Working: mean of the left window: 41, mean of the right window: 44.2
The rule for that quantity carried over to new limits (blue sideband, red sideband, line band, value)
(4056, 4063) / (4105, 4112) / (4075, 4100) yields -0.9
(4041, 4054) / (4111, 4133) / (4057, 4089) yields 1.0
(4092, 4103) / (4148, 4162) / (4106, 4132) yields -2.3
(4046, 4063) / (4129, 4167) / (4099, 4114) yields -0.1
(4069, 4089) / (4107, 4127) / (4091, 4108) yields 0.5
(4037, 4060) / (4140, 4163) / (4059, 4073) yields 0.9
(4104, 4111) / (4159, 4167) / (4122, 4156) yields 2.4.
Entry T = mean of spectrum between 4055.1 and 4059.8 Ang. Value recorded 40.6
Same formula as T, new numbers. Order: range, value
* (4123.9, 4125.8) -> 46.6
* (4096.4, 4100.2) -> 48.8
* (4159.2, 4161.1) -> 47.3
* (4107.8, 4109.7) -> 46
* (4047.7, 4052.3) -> 47.1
